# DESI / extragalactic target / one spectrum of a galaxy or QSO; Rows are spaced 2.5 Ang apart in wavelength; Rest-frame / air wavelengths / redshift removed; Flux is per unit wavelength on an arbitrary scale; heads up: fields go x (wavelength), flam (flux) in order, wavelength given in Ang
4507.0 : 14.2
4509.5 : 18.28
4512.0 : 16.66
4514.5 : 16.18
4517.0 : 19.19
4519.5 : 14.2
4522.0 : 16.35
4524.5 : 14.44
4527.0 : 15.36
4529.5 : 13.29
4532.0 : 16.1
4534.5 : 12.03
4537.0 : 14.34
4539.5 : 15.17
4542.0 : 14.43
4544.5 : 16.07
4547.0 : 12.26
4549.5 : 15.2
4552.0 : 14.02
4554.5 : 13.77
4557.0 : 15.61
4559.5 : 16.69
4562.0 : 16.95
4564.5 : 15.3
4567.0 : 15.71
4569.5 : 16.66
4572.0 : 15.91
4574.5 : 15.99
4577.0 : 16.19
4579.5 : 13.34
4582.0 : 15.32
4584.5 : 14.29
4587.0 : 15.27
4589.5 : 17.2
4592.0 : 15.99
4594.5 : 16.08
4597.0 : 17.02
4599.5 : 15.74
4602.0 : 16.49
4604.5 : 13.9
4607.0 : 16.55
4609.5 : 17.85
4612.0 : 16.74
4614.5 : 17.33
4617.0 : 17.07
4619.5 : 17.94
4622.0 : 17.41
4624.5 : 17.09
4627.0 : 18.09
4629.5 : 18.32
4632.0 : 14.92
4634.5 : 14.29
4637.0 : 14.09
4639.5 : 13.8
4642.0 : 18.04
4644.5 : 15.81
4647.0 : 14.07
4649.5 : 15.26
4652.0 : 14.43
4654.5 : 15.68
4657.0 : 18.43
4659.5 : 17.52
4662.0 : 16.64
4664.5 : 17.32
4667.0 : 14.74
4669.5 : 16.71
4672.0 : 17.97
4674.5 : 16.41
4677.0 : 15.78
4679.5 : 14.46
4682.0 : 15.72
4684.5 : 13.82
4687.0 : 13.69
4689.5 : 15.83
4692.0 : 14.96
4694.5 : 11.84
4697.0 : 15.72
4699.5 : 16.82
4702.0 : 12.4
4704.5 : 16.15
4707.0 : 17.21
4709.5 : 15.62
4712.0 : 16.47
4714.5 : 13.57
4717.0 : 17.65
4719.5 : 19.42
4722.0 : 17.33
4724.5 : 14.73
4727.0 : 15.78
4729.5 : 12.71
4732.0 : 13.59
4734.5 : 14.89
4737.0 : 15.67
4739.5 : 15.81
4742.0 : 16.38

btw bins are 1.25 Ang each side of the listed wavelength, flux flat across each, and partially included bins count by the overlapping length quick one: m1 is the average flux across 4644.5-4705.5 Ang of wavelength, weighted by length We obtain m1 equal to 15.5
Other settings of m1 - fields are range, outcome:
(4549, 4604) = 15.7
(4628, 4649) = 15.4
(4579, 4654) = 16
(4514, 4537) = 15.2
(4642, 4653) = 15.3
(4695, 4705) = 14.9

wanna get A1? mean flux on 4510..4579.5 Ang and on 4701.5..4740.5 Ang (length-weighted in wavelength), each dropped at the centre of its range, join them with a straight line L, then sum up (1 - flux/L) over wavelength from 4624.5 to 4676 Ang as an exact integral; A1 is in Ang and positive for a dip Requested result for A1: -2.1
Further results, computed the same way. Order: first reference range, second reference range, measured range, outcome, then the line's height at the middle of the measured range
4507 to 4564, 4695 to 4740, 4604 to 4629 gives -2.8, 15.4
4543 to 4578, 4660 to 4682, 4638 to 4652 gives 0.7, 16.1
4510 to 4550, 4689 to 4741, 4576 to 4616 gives -1.9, 15.2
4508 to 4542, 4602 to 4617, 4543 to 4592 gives 1.9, 16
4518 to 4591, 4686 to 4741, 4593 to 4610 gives -1.1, 15.2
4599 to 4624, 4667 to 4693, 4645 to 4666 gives -0.3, 15.9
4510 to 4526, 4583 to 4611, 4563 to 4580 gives 0.4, 16.1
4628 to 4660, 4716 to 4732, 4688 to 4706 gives 1.2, 15.9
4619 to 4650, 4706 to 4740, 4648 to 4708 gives 1.0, 15.9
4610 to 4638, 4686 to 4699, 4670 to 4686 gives -0.7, 15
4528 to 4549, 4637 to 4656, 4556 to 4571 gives -1.7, 14.5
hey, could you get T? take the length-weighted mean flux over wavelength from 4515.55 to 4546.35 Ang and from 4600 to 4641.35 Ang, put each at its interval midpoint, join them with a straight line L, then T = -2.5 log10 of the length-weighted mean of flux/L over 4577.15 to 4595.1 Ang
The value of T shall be 0.03 mag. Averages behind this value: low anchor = 15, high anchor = 16.4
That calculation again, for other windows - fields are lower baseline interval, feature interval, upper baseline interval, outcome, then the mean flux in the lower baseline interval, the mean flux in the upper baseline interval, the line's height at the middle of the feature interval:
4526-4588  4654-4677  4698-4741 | -0.093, 15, 15.6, 15.4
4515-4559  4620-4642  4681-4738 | -0.076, 14.9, 15.3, 15.1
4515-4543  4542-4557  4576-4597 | 0.060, 15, 15.5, 15.2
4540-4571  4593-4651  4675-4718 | -0.072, 15.2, 15.2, 15.2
